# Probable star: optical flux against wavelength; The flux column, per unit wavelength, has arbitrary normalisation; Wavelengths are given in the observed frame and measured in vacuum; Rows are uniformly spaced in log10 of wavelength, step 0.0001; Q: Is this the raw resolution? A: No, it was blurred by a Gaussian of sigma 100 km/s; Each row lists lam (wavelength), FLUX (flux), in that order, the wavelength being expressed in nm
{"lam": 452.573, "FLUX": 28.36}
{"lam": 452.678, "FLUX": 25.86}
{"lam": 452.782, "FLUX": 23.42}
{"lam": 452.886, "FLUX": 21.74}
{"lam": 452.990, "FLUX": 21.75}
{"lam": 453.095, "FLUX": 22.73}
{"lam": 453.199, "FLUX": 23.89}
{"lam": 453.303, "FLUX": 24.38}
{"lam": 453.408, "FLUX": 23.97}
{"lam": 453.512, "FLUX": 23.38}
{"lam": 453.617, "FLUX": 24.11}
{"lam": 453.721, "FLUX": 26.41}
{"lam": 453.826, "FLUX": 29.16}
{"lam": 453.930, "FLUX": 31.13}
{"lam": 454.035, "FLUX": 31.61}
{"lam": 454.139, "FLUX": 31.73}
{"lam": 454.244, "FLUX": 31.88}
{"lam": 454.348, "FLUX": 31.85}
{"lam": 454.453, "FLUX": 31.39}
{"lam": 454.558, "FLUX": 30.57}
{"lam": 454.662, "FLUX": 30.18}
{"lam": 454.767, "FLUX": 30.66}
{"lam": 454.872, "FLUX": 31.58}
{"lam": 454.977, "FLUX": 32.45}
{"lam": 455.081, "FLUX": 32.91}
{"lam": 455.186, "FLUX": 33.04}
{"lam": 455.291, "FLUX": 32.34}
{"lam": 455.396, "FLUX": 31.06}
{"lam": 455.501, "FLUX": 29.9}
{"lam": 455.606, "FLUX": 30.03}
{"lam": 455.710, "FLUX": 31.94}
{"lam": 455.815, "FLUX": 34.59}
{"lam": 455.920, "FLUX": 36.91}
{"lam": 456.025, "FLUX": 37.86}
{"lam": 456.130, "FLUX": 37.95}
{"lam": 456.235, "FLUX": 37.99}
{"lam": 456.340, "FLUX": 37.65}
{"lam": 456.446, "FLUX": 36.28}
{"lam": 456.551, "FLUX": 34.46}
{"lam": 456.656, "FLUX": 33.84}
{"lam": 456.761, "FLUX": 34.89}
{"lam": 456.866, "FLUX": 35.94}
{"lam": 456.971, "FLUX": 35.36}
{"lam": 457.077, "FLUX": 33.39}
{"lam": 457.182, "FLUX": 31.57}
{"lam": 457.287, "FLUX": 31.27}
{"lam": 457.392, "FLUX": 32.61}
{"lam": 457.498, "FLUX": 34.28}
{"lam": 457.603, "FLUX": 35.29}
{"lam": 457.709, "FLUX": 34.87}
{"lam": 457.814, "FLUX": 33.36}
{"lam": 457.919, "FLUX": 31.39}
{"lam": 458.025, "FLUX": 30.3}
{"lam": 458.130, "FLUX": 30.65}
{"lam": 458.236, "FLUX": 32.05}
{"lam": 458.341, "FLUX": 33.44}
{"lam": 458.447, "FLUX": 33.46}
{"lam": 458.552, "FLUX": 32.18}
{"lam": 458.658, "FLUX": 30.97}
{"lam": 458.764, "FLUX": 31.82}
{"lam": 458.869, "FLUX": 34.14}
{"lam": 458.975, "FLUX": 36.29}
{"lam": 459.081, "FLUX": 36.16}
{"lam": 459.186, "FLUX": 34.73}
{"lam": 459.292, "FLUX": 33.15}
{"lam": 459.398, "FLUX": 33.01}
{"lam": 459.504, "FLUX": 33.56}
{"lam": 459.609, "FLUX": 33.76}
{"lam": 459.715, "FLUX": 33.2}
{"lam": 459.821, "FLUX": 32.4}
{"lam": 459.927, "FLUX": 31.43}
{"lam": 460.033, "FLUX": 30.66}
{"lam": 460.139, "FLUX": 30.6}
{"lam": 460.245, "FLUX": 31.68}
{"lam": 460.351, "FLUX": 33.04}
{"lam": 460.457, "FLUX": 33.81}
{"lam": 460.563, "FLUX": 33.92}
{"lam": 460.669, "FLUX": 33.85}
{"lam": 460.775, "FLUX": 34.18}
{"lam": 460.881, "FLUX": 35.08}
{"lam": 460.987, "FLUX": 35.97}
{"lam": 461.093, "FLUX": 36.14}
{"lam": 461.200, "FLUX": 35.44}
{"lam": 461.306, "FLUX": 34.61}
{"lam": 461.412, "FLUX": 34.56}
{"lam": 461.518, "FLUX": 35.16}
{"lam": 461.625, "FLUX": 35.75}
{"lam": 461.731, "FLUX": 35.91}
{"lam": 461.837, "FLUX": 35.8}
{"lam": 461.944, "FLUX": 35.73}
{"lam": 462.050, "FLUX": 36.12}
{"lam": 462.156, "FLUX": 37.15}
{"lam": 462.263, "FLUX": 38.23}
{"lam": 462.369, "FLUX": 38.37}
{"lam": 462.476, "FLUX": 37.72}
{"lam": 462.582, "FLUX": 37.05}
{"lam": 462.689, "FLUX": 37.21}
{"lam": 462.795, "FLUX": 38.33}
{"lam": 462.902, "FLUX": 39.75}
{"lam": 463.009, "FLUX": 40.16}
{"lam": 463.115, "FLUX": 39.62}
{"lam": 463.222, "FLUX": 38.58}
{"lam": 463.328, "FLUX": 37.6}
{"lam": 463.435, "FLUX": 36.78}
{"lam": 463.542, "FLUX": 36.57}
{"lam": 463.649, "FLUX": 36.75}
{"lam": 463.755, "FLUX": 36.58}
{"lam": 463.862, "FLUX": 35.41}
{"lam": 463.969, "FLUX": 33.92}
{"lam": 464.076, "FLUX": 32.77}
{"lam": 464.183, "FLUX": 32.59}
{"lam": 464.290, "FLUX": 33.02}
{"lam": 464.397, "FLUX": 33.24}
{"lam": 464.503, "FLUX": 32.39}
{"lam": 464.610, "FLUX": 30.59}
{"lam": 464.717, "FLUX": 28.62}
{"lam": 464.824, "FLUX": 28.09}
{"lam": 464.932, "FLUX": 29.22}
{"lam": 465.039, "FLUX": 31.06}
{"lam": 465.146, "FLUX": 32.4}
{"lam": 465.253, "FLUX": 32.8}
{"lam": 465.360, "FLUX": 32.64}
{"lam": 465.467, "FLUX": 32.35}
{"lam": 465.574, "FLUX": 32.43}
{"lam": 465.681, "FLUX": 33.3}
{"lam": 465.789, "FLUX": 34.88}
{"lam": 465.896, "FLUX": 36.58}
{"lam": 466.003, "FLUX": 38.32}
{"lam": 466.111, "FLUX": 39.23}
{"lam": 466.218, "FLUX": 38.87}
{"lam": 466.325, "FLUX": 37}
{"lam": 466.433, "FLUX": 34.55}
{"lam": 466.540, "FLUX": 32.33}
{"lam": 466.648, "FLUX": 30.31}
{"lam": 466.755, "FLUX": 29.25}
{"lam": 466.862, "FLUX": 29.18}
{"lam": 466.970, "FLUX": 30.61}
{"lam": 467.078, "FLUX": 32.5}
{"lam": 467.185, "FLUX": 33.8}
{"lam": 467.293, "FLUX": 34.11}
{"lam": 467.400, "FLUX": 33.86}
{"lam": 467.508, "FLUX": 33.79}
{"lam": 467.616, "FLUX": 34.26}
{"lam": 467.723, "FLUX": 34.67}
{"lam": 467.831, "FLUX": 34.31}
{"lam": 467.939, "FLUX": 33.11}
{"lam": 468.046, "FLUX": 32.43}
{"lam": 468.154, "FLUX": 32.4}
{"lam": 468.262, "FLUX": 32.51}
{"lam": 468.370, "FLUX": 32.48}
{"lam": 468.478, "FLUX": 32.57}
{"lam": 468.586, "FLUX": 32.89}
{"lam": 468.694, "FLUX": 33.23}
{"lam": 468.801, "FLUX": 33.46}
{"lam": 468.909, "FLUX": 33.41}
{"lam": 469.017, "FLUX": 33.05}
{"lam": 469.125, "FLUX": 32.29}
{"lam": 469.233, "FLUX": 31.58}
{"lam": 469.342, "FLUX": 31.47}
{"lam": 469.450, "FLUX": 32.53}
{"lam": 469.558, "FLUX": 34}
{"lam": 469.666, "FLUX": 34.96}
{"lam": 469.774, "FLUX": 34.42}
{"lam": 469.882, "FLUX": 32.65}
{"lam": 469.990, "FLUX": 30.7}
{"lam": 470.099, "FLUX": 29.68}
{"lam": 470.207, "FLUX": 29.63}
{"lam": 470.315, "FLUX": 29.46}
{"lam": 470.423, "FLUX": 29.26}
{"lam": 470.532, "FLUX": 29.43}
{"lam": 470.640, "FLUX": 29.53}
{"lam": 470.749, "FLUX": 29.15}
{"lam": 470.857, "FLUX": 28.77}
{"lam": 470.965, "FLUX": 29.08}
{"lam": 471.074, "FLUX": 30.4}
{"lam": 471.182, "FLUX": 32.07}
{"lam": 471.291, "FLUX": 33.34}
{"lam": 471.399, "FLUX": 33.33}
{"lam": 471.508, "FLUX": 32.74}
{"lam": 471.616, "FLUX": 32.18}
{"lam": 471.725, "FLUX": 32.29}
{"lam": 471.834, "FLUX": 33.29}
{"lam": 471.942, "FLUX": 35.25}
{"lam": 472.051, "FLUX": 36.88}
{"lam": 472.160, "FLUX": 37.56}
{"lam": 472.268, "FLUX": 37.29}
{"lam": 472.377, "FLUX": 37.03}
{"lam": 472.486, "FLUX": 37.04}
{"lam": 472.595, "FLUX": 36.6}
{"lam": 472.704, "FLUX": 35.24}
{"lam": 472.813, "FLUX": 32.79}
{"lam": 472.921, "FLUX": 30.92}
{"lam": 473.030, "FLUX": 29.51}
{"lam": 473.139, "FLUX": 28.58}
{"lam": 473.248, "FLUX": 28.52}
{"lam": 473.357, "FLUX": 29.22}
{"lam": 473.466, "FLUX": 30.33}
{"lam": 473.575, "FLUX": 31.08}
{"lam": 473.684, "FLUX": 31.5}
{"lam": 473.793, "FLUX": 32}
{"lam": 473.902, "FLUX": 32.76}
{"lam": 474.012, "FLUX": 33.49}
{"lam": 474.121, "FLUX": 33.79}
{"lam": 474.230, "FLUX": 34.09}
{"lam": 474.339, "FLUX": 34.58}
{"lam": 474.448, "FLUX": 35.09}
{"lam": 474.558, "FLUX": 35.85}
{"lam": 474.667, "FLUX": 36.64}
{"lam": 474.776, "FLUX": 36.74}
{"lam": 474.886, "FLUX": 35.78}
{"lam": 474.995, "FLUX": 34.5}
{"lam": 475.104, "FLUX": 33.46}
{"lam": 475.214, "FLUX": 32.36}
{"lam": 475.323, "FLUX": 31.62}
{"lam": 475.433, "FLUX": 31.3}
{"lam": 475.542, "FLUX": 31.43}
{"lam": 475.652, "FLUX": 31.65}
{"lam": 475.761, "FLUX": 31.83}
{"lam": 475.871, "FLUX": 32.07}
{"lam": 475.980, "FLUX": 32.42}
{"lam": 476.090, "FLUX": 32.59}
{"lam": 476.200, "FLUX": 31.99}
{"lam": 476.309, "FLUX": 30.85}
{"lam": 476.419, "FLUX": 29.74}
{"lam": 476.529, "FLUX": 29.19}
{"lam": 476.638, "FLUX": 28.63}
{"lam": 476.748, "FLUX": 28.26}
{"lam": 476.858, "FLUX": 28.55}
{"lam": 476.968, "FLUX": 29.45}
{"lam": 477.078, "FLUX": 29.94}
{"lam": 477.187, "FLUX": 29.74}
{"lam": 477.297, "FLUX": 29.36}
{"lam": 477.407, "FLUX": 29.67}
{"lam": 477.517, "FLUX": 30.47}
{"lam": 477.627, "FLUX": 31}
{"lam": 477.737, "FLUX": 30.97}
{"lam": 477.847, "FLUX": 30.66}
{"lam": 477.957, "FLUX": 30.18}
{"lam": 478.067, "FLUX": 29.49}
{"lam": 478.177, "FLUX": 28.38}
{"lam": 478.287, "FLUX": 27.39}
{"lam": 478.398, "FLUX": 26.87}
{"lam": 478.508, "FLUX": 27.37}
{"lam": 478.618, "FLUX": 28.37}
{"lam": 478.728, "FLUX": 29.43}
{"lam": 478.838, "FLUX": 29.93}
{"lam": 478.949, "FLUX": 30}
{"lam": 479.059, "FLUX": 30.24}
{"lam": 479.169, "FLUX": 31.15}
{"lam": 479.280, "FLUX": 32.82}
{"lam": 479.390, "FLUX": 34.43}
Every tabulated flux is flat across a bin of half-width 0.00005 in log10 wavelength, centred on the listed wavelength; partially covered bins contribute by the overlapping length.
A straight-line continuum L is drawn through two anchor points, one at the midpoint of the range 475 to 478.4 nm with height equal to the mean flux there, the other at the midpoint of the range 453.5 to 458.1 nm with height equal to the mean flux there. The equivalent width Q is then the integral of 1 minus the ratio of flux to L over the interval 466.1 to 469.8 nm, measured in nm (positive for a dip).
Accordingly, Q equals -0.22 nm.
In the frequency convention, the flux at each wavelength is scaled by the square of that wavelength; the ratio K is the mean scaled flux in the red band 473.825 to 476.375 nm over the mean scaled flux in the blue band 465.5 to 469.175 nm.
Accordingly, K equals 1.0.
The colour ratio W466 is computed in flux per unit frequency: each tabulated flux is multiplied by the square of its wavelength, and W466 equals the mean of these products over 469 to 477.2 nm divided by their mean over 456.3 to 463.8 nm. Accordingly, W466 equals 1.0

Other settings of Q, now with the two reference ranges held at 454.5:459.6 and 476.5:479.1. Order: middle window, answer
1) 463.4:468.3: -0.26 nm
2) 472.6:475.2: -0.25 nm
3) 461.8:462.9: -0.17 nm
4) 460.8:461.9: -0.10 nm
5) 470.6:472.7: -0.20 nm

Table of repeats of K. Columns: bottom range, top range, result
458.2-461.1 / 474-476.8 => 1.05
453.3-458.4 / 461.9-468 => 1.11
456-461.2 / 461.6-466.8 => 1.06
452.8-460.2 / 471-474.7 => 1.12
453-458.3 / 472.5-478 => 1.09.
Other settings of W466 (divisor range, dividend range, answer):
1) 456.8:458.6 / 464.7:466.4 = 1.06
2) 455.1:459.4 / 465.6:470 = 1.04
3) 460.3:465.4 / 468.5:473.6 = 0.96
